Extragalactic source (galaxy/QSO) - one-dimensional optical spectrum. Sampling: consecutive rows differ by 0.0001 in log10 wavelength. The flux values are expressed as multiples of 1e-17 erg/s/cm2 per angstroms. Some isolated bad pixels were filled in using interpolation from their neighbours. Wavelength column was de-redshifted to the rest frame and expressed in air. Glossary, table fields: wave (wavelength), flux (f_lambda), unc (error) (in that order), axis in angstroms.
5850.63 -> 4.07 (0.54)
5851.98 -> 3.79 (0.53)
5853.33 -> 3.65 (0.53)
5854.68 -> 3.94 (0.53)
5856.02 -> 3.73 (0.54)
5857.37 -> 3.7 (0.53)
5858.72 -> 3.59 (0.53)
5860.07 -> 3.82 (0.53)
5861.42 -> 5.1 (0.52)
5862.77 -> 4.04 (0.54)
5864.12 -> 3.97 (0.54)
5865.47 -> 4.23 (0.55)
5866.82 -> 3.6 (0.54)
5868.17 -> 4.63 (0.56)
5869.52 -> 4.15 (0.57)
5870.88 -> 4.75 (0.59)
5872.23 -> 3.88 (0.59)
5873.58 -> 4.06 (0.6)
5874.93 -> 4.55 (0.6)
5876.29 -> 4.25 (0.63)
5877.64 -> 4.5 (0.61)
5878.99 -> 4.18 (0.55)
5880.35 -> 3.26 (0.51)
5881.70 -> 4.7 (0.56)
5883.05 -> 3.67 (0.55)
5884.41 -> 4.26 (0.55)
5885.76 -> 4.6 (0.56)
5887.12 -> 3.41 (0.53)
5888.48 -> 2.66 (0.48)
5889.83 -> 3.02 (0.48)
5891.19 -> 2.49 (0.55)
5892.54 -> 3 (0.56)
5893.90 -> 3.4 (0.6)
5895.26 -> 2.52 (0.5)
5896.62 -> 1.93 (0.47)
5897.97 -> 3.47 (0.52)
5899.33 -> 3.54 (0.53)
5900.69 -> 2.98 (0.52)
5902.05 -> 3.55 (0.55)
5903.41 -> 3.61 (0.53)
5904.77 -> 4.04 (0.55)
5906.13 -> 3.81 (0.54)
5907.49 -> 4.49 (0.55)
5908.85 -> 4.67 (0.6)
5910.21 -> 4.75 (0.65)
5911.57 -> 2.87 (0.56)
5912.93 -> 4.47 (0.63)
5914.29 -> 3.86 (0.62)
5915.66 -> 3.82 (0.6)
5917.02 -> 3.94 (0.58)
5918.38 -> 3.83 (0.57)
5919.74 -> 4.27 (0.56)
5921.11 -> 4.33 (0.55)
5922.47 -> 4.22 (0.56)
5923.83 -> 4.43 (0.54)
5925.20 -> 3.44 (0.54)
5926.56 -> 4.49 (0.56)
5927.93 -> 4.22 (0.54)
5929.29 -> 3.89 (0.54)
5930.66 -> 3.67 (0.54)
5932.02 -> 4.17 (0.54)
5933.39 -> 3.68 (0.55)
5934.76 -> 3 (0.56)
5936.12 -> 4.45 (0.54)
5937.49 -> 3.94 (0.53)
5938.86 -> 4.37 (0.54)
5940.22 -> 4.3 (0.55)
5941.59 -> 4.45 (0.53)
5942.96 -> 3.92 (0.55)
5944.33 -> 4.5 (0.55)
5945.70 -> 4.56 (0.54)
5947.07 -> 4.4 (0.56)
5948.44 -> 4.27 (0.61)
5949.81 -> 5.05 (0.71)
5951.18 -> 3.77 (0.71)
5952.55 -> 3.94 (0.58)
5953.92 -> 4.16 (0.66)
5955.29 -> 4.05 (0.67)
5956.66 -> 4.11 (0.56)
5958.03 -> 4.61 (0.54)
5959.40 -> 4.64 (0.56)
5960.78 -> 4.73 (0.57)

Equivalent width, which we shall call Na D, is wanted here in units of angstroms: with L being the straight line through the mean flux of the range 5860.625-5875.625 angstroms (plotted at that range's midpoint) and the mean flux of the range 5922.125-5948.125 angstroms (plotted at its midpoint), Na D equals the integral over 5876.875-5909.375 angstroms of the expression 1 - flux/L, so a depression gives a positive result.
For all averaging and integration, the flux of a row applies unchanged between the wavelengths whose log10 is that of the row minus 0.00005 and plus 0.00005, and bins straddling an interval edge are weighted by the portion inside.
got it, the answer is 4.92 angstroms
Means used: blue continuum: 4.26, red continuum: 4.11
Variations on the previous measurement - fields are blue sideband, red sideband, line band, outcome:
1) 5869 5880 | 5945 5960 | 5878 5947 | 7.4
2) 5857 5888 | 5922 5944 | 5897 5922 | 1.2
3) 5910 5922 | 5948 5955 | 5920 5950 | -0.3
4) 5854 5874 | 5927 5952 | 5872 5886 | -0.3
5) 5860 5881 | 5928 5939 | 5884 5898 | 3.3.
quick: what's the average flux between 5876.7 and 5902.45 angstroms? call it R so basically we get 3.44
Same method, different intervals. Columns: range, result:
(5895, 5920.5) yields 3.73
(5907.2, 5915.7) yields 4.14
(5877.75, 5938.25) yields 3.76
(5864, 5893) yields 3.91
